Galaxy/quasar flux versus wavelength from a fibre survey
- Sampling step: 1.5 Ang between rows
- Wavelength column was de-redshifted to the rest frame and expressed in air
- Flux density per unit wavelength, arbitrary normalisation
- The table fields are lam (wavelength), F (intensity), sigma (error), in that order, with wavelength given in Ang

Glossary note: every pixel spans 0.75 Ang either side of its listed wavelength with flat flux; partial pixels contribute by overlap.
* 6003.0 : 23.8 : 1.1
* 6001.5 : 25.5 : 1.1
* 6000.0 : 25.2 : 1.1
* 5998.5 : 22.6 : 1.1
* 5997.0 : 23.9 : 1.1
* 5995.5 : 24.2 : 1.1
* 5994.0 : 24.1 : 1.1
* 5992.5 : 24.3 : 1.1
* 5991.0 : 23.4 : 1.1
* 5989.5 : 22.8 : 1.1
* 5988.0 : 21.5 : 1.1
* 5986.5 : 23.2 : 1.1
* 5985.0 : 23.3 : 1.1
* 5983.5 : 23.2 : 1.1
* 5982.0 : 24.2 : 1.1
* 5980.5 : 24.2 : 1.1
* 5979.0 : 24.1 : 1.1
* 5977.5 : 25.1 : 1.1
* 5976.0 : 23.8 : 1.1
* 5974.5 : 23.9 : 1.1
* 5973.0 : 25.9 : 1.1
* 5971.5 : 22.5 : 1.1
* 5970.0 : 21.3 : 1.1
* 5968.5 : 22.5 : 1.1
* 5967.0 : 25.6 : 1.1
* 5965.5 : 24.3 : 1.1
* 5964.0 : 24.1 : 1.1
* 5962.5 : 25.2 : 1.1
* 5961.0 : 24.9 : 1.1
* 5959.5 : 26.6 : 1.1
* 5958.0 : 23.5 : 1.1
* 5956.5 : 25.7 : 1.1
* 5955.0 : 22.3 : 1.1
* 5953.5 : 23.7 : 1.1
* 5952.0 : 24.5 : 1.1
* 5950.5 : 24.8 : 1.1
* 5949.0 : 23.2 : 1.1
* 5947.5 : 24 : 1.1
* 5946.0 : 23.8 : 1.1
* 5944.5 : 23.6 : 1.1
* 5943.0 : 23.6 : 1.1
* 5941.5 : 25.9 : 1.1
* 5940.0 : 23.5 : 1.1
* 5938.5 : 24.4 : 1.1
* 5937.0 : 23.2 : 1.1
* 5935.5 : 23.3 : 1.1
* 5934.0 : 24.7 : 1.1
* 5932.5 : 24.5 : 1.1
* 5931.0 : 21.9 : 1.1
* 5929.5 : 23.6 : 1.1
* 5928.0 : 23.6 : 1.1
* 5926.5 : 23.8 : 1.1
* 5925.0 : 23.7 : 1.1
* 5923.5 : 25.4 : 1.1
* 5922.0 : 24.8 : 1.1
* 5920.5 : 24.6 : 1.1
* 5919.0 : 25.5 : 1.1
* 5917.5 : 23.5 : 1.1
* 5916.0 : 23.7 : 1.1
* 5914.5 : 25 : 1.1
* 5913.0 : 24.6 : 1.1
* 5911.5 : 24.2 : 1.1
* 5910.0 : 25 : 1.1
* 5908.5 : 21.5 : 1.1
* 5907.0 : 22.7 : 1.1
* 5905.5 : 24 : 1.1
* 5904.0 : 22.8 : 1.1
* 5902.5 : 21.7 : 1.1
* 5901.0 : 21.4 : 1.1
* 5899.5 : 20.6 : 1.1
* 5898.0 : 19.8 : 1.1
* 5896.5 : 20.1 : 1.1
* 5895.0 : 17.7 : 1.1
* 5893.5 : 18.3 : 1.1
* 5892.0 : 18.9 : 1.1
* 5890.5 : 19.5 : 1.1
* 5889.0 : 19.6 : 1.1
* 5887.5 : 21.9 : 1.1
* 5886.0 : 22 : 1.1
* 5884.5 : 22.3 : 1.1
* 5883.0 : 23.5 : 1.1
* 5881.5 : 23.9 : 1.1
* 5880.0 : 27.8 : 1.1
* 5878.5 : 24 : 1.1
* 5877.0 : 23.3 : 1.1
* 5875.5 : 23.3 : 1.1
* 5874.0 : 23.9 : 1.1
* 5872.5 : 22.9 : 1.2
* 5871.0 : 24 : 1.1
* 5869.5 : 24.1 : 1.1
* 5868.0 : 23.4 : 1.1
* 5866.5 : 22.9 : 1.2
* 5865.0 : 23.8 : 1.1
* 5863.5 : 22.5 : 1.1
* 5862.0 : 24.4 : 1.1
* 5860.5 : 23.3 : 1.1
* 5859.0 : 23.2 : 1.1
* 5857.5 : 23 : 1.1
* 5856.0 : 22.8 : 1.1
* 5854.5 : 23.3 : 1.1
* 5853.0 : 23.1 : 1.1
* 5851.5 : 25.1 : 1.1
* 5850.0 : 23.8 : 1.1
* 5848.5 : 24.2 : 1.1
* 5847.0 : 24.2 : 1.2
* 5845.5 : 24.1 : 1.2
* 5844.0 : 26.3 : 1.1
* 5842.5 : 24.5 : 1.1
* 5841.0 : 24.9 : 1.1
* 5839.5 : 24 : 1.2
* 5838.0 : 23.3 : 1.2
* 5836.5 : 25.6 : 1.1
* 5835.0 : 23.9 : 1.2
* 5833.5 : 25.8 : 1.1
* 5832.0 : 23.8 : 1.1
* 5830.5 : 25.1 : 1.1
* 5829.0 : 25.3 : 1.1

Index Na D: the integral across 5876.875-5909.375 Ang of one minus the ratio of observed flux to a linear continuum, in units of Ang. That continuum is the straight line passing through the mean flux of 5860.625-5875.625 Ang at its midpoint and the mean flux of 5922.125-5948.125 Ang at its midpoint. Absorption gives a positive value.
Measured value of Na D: 2.7 Ang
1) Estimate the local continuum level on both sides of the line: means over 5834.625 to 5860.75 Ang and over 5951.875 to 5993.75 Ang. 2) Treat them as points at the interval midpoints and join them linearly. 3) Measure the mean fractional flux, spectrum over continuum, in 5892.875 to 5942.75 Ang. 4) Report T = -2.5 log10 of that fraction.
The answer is 0.04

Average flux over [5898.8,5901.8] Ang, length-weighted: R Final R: 21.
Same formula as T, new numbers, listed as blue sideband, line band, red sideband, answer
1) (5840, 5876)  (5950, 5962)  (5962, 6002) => -0.03 mag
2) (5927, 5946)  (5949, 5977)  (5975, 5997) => -0.02 mag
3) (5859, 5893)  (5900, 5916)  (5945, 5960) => 0.01 mag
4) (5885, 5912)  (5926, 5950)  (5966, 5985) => -0.06 mag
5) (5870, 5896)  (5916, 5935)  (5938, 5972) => -0.04 mag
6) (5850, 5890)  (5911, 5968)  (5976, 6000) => -0.03 mag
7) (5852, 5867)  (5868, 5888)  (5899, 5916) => -0.02 mag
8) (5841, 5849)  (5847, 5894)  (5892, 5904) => -0.03 mag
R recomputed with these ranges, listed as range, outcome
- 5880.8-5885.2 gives 23.2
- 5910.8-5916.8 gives 24.4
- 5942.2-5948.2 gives 23.8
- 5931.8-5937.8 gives 23.9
